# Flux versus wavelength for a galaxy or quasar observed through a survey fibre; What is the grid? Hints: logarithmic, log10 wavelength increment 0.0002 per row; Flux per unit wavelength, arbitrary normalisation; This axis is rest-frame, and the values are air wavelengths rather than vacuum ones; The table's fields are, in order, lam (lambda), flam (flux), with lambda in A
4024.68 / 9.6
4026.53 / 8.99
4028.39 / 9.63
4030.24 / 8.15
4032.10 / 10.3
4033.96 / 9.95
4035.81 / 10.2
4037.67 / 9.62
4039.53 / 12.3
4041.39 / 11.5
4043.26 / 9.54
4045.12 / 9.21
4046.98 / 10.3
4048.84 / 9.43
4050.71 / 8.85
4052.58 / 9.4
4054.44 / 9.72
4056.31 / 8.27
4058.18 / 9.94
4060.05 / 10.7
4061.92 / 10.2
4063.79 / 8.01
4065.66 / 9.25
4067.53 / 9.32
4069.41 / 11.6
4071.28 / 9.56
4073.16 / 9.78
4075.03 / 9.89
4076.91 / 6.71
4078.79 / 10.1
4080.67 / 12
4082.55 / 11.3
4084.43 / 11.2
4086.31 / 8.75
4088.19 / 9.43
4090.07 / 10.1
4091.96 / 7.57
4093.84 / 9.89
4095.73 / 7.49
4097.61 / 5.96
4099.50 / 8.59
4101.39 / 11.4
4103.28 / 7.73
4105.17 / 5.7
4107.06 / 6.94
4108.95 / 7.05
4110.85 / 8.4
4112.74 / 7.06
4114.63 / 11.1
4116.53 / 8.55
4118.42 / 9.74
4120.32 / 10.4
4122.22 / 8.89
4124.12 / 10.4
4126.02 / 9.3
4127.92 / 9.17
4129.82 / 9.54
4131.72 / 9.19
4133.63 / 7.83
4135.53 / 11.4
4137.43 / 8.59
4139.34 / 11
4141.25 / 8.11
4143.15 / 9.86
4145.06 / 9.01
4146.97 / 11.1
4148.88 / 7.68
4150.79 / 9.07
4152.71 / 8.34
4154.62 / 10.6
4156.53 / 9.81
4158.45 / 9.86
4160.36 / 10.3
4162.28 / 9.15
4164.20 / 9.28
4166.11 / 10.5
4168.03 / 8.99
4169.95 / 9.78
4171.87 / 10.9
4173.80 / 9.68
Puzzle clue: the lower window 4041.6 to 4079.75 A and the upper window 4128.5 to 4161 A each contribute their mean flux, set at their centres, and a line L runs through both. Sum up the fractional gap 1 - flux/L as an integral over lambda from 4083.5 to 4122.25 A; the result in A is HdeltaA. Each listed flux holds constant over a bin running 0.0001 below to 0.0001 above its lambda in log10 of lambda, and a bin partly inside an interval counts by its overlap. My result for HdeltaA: 3.4 A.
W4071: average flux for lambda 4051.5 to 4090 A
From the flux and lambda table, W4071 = 9.76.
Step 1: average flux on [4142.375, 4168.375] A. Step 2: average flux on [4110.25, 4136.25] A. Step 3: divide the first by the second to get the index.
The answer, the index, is 1.02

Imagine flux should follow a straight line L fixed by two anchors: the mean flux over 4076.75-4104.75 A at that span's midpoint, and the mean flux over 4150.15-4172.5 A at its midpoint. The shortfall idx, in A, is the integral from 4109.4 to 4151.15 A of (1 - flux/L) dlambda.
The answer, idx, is 0.8 A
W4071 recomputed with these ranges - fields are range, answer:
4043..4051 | 9.51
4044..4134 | 9.19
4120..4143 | 9.47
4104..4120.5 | 8.22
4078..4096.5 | 9.8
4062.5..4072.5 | 9.58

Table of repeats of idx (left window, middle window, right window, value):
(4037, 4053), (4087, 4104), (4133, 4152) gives 1.8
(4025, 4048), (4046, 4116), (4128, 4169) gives 4.5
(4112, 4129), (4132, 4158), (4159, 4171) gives 0.4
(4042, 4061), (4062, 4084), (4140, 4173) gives -0.6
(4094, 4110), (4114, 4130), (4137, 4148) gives -1.8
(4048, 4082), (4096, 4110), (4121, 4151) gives 2.8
